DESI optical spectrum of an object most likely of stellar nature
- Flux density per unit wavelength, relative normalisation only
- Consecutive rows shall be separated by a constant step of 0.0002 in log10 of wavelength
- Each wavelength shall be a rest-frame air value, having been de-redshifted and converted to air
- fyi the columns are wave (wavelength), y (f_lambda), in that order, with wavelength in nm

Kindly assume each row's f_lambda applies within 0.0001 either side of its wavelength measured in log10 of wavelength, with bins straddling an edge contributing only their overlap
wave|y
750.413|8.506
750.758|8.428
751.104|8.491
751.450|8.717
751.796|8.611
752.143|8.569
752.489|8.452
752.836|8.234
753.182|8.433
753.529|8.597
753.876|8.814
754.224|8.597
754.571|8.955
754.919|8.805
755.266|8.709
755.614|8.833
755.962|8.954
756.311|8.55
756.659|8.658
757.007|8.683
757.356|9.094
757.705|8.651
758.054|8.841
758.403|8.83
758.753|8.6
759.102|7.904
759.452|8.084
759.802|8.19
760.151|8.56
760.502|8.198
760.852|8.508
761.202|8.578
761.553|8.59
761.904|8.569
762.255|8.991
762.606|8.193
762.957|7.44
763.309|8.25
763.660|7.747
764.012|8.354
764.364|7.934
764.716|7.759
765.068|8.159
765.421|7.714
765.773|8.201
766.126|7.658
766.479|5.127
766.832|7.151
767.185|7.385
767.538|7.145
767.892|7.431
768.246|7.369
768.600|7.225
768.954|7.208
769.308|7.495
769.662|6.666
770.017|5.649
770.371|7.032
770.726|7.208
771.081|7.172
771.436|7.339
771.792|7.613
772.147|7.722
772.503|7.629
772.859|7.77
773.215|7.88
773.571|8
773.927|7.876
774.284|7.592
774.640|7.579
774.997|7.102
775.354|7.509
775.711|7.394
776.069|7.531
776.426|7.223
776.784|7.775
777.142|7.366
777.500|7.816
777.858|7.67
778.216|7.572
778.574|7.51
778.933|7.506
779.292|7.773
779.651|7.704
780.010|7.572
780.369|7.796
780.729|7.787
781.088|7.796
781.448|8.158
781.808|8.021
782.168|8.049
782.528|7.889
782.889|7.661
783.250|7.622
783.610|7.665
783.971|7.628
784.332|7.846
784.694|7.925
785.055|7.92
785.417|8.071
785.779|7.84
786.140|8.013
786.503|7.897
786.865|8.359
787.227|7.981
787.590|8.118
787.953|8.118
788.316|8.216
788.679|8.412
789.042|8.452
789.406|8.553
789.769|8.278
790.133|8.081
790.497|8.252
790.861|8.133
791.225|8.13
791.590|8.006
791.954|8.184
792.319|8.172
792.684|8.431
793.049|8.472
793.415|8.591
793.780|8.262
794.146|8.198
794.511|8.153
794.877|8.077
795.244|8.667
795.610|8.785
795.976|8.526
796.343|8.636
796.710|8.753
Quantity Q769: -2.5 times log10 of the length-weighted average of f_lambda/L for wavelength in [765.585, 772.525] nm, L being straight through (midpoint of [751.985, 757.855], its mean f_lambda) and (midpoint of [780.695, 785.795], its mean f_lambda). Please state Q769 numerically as 0.16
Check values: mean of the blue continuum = 8.68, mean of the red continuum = 7.86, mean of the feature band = 7.16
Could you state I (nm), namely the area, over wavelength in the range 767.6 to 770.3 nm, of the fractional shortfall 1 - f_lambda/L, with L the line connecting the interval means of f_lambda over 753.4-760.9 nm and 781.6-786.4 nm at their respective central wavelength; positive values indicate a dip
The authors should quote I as 0.415 nm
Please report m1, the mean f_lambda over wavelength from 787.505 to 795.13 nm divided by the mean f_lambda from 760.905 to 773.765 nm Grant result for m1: 1.09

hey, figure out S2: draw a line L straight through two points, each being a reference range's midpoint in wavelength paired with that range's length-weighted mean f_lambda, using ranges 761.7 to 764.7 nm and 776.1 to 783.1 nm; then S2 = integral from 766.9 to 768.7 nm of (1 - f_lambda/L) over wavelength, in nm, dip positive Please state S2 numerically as 0.16 nm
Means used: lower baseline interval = 8.17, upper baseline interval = 7.71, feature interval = 7.3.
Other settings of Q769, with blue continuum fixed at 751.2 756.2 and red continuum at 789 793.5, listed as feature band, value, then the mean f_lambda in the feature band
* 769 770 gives 0.231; 6.87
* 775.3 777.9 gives 0.122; 7.53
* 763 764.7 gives 0.074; 7.99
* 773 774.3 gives 0.078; 7.87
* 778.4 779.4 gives 0.112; 7.58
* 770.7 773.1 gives 0.129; 7.52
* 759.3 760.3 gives 0.040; 8.28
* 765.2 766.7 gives 0.184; 7.2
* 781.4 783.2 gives 0.060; 7.91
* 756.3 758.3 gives -0.018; 8.77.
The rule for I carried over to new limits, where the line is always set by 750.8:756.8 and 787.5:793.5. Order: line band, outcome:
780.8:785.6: 0.275 nm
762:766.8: 0.412 nm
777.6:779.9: 0.208 nm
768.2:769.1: 0.131 nm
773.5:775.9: 0.247 nm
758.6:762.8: 0.079 nm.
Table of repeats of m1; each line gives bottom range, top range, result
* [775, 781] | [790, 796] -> 1.09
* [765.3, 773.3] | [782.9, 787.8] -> 1.09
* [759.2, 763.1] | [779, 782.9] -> 0.94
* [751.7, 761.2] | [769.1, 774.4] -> 0.86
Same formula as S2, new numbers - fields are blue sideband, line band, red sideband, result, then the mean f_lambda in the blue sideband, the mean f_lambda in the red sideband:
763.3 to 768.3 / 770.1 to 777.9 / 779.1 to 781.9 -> 0.187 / 7.54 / 7.82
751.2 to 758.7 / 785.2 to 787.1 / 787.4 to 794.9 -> 0.065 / 8.69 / 8.26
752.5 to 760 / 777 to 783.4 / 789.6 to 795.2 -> 0.478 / 8.62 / 8.24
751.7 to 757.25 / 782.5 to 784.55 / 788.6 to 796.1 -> 0.169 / 8.66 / 8.32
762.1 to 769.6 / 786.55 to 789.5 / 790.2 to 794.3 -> -0.037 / 7.6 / 8.25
